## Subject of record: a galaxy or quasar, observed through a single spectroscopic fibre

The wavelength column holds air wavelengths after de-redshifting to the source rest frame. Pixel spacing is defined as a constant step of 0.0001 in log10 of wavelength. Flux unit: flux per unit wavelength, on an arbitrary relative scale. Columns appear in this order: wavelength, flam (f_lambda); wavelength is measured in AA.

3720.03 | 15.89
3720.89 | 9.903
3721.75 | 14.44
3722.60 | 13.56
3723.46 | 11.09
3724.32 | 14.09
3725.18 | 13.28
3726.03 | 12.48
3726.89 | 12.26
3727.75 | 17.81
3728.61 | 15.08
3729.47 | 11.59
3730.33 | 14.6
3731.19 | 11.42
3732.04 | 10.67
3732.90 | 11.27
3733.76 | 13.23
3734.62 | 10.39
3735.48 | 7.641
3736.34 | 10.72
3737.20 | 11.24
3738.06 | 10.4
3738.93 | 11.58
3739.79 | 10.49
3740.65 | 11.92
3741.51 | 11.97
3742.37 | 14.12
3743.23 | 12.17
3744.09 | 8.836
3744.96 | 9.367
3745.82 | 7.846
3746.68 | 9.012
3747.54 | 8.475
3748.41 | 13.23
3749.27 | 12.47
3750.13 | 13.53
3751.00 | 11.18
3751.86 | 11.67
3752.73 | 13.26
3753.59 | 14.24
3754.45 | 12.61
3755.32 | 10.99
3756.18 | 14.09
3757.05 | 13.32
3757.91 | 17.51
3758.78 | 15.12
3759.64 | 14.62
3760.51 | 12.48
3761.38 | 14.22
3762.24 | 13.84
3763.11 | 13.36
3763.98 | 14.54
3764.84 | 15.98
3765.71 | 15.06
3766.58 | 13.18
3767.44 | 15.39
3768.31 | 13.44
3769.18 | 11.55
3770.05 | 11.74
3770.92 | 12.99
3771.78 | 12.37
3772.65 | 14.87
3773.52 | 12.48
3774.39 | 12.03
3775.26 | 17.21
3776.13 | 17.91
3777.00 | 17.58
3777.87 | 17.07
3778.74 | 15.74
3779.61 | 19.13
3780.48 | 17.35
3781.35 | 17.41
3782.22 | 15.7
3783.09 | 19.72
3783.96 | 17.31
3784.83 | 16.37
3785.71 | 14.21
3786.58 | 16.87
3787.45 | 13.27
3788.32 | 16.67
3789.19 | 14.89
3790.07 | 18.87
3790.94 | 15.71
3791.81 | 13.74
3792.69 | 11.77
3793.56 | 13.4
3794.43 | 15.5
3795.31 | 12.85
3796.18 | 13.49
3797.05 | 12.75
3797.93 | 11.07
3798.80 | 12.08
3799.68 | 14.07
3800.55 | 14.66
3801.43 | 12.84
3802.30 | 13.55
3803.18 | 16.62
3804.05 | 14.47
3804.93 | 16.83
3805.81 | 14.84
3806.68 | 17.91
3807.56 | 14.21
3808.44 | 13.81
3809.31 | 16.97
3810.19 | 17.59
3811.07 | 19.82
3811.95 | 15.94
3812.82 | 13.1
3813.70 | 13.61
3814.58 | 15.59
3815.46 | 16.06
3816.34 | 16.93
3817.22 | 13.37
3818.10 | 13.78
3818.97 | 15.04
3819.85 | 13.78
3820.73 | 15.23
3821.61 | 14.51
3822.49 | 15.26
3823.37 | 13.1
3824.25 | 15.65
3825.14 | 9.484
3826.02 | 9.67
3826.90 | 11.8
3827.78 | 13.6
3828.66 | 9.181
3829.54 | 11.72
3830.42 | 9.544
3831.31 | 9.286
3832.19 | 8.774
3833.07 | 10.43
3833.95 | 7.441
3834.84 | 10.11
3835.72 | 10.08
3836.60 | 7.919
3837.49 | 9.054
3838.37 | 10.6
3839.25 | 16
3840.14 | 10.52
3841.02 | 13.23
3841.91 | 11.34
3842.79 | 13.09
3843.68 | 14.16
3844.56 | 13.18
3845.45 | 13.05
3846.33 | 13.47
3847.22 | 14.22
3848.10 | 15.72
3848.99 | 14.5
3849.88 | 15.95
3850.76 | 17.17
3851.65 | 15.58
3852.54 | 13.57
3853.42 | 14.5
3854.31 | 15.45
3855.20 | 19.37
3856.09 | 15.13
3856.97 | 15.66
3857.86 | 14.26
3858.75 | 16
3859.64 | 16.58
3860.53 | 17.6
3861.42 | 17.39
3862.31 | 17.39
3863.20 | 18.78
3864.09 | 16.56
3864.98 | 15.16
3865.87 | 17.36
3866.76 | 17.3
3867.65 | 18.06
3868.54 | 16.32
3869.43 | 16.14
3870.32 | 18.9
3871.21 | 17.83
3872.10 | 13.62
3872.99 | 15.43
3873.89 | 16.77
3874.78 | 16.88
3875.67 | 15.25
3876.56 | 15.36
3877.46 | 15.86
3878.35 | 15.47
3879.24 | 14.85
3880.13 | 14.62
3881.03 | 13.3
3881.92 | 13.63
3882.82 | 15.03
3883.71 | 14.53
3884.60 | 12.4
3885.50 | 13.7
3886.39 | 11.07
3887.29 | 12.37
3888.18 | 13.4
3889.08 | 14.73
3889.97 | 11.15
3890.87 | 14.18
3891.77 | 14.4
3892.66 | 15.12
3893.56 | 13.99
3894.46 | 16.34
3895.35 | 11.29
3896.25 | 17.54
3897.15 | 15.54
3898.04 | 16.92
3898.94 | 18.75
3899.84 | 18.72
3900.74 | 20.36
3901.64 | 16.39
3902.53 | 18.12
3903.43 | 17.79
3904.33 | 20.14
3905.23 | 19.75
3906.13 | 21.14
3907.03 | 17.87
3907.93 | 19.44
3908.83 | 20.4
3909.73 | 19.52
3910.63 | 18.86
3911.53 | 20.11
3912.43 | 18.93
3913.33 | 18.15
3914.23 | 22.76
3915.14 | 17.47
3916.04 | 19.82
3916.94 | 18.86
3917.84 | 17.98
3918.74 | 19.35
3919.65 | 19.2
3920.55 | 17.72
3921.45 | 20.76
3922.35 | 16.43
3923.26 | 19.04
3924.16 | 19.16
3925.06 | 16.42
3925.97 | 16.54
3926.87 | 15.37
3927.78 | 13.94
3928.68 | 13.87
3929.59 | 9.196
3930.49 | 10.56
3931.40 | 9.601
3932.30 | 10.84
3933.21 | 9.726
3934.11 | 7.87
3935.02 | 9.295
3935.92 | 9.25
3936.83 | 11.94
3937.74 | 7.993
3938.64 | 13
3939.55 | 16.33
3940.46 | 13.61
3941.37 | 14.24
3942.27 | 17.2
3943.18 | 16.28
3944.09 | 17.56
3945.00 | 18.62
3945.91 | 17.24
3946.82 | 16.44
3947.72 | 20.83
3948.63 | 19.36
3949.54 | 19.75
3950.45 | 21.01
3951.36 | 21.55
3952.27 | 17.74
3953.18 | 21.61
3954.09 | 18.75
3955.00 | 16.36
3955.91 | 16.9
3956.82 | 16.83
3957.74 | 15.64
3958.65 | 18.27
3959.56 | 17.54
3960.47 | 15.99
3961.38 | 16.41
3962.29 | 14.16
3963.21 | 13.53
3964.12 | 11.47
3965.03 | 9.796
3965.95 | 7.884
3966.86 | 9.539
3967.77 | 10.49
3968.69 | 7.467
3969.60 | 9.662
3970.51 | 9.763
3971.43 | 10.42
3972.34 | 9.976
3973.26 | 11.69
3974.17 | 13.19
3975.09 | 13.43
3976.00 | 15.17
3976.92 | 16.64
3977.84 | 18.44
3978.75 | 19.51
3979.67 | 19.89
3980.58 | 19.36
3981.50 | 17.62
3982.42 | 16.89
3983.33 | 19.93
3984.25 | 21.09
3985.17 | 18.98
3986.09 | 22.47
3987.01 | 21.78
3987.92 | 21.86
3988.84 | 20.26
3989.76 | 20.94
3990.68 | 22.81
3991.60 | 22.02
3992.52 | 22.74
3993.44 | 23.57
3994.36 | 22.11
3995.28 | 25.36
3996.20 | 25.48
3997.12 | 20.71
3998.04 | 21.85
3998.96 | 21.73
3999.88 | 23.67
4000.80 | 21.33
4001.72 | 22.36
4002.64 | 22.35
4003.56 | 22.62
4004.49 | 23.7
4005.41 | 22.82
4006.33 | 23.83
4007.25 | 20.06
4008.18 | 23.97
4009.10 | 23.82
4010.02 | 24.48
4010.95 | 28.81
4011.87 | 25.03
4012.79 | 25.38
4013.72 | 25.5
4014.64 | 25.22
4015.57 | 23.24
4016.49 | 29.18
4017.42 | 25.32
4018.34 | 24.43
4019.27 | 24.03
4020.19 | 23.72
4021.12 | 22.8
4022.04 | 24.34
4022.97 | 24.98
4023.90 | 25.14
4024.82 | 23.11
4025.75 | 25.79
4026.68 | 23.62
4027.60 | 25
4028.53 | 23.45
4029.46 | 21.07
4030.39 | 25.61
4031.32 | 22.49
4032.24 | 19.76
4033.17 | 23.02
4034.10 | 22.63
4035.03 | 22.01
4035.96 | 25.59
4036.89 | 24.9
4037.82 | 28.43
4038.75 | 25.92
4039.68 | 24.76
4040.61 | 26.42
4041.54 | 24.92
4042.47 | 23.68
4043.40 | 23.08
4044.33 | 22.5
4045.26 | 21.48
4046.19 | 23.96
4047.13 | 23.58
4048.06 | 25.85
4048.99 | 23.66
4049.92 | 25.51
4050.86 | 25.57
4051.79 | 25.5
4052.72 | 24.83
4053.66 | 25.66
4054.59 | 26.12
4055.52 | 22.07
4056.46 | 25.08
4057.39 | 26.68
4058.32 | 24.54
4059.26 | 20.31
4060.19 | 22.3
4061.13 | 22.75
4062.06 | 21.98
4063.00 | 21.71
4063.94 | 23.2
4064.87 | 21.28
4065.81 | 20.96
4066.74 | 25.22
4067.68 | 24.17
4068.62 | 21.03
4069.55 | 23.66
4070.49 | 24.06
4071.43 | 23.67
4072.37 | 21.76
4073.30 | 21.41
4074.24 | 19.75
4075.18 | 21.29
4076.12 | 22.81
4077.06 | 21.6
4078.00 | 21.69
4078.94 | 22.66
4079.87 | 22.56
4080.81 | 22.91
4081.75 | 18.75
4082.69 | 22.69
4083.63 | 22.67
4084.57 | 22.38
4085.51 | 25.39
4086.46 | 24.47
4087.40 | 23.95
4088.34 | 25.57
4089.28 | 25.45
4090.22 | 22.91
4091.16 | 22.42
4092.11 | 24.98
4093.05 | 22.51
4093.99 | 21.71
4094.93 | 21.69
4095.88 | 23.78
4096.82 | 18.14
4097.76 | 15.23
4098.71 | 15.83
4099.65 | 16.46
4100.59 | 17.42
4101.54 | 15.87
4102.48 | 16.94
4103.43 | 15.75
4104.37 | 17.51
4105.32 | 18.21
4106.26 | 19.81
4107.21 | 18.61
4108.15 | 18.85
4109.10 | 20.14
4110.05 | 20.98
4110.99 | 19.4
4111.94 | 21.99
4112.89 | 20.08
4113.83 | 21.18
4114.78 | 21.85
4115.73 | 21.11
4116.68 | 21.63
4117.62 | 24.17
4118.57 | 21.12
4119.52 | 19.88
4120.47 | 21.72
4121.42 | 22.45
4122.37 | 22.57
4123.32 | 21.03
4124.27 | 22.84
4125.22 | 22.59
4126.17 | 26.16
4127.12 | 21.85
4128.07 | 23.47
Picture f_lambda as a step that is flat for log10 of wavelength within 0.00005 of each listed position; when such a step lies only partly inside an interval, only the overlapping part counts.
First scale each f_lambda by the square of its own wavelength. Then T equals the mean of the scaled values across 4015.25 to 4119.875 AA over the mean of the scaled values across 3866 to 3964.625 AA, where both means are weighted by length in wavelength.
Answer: 1.5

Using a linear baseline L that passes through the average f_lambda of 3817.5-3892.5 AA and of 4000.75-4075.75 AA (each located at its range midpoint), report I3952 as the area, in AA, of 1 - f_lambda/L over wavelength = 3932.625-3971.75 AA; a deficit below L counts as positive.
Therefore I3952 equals 9.47 AA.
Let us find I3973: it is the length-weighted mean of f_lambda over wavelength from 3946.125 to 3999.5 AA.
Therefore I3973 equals 17.5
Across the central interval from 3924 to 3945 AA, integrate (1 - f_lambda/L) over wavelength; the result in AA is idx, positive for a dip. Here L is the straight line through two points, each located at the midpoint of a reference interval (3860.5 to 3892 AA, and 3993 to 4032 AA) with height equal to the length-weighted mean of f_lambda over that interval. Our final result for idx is 6.5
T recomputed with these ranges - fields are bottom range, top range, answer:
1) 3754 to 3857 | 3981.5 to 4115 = 1.81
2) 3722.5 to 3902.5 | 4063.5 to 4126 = 1.74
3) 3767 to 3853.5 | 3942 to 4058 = 1.65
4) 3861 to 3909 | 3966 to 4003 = 1.19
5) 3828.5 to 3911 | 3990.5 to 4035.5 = 1.69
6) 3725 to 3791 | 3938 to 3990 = 1.33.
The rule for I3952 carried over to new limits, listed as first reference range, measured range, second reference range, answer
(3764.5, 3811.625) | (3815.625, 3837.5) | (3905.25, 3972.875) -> 4.8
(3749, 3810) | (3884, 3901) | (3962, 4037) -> 2.8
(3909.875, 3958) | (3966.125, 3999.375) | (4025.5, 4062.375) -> 3.5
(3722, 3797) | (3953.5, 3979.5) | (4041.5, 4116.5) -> 7.1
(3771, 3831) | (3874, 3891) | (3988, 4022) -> 3.8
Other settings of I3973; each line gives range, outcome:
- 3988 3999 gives 22.5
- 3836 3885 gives 15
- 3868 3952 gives 16.1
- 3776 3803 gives 15.3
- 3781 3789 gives 16.3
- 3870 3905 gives 15.4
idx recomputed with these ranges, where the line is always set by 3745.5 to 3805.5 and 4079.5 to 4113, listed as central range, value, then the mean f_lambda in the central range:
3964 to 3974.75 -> 4.8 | 10.1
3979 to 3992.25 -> -1.4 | 20.4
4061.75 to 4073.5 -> -1.5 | 22.7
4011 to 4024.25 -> -4.1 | 25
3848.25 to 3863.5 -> -0.3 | 16.1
